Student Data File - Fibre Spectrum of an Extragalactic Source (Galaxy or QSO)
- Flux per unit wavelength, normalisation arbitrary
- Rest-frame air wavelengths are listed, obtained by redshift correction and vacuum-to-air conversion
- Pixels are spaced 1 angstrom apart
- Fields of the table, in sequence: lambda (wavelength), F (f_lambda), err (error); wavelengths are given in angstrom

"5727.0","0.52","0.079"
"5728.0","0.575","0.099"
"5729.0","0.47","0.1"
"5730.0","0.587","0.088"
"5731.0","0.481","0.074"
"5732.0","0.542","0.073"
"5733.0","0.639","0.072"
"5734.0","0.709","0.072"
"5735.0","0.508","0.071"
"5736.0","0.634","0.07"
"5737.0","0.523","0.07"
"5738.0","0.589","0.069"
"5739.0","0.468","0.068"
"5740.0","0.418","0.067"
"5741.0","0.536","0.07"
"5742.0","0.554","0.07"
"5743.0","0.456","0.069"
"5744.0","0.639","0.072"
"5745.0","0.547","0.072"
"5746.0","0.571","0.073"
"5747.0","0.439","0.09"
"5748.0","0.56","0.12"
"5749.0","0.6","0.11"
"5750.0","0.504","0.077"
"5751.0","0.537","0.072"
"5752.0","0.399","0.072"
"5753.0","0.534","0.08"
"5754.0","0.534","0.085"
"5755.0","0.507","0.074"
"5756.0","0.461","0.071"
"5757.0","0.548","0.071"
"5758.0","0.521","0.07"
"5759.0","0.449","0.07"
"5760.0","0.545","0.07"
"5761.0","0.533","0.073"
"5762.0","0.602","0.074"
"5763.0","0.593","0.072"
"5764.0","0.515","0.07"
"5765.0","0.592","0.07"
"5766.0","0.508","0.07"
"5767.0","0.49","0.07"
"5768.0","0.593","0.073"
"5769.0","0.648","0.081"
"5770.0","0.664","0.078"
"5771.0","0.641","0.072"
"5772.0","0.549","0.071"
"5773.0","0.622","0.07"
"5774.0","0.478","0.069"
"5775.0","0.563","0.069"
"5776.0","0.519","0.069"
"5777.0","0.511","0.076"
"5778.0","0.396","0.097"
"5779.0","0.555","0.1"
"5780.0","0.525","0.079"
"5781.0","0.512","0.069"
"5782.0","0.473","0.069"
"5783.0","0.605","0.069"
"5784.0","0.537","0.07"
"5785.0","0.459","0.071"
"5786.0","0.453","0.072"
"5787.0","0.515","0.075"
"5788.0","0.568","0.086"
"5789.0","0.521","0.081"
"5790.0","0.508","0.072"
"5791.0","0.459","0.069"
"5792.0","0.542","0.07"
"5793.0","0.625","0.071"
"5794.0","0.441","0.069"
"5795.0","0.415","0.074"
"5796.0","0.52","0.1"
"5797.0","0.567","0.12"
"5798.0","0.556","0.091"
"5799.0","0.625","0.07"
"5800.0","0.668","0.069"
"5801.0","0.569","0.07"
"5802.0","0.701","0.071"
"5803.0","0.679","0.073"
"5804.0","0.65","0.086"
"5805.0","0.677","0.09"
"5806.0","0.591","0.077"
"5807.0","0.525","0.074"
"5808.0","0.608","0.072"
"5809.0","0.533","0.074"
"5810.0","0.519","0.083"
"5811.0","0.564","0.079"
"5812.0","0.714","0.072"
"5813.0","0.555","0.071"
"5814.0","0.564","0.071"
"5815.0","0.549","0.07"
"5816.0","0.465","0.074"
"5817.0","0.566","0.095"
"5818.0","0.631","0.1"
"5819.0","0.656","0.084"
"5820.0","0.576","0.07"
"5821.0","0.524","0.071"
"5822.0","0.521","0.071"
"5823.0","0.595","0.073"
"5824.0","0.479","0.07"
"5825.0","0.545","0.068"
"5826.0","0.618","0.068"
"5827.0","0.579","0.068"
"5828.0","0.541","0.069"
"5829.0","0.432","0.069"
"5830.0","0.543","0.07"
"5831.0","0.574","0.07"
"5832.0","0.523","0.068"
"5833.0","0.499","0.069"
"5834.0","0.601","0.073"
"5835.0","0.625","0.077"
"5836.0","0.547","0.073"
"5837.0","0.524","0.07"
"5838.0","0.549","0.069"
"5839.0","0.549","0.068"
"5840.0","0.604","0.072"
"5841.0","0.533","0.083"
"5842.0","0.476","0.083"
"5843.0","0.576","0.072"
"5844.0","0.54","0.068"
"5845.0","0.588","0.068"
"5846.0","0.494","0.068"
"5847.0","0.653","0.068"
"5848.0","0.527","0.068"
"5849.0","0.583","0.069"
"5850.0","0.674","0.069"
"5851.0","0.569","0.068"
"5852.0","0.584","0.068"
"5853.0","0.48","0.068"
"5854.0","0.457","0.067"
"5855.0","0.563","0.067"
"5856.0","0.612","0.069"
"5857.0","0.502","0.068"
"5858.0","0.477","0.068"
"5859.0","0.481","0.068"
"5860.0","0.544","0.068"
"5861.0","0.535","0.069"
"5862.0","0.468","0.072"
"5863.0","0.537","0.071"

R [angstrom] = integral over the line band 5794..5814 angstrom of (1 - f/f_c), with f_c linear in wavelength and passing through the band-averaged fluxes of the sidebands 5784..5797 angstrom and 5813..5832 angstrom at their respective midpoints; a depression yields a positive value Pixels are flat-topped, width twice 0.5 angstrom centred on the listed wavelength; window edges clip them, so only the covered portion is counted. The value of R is -2.3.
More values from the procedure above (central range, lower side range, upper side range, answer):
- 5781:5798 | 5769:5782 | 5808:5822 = 1.2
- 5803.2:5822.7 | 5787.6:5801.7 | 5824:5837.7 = -1.2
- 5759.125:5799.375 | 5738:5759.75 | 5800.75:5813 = 1.9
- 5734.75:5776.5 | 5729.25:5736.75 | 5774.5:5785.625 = 0.5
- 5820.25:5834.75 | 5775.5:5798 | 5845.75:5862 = -0.3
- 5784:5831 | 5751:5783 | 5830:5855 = -1.1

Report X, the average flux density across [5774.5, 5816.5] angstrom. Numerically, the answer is 0.55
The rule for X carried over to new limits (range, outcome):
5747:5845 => 0.55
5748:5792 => 0.532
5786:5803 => 0.551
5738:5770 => 0.532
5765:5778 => 0.56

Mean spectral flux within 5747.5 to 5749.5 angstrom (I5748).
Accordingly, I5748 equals 0.58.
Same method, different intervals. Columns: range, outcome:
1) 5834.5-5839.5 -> 0.559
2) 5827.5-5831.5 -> 0.522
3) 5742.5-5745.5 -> 0.547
